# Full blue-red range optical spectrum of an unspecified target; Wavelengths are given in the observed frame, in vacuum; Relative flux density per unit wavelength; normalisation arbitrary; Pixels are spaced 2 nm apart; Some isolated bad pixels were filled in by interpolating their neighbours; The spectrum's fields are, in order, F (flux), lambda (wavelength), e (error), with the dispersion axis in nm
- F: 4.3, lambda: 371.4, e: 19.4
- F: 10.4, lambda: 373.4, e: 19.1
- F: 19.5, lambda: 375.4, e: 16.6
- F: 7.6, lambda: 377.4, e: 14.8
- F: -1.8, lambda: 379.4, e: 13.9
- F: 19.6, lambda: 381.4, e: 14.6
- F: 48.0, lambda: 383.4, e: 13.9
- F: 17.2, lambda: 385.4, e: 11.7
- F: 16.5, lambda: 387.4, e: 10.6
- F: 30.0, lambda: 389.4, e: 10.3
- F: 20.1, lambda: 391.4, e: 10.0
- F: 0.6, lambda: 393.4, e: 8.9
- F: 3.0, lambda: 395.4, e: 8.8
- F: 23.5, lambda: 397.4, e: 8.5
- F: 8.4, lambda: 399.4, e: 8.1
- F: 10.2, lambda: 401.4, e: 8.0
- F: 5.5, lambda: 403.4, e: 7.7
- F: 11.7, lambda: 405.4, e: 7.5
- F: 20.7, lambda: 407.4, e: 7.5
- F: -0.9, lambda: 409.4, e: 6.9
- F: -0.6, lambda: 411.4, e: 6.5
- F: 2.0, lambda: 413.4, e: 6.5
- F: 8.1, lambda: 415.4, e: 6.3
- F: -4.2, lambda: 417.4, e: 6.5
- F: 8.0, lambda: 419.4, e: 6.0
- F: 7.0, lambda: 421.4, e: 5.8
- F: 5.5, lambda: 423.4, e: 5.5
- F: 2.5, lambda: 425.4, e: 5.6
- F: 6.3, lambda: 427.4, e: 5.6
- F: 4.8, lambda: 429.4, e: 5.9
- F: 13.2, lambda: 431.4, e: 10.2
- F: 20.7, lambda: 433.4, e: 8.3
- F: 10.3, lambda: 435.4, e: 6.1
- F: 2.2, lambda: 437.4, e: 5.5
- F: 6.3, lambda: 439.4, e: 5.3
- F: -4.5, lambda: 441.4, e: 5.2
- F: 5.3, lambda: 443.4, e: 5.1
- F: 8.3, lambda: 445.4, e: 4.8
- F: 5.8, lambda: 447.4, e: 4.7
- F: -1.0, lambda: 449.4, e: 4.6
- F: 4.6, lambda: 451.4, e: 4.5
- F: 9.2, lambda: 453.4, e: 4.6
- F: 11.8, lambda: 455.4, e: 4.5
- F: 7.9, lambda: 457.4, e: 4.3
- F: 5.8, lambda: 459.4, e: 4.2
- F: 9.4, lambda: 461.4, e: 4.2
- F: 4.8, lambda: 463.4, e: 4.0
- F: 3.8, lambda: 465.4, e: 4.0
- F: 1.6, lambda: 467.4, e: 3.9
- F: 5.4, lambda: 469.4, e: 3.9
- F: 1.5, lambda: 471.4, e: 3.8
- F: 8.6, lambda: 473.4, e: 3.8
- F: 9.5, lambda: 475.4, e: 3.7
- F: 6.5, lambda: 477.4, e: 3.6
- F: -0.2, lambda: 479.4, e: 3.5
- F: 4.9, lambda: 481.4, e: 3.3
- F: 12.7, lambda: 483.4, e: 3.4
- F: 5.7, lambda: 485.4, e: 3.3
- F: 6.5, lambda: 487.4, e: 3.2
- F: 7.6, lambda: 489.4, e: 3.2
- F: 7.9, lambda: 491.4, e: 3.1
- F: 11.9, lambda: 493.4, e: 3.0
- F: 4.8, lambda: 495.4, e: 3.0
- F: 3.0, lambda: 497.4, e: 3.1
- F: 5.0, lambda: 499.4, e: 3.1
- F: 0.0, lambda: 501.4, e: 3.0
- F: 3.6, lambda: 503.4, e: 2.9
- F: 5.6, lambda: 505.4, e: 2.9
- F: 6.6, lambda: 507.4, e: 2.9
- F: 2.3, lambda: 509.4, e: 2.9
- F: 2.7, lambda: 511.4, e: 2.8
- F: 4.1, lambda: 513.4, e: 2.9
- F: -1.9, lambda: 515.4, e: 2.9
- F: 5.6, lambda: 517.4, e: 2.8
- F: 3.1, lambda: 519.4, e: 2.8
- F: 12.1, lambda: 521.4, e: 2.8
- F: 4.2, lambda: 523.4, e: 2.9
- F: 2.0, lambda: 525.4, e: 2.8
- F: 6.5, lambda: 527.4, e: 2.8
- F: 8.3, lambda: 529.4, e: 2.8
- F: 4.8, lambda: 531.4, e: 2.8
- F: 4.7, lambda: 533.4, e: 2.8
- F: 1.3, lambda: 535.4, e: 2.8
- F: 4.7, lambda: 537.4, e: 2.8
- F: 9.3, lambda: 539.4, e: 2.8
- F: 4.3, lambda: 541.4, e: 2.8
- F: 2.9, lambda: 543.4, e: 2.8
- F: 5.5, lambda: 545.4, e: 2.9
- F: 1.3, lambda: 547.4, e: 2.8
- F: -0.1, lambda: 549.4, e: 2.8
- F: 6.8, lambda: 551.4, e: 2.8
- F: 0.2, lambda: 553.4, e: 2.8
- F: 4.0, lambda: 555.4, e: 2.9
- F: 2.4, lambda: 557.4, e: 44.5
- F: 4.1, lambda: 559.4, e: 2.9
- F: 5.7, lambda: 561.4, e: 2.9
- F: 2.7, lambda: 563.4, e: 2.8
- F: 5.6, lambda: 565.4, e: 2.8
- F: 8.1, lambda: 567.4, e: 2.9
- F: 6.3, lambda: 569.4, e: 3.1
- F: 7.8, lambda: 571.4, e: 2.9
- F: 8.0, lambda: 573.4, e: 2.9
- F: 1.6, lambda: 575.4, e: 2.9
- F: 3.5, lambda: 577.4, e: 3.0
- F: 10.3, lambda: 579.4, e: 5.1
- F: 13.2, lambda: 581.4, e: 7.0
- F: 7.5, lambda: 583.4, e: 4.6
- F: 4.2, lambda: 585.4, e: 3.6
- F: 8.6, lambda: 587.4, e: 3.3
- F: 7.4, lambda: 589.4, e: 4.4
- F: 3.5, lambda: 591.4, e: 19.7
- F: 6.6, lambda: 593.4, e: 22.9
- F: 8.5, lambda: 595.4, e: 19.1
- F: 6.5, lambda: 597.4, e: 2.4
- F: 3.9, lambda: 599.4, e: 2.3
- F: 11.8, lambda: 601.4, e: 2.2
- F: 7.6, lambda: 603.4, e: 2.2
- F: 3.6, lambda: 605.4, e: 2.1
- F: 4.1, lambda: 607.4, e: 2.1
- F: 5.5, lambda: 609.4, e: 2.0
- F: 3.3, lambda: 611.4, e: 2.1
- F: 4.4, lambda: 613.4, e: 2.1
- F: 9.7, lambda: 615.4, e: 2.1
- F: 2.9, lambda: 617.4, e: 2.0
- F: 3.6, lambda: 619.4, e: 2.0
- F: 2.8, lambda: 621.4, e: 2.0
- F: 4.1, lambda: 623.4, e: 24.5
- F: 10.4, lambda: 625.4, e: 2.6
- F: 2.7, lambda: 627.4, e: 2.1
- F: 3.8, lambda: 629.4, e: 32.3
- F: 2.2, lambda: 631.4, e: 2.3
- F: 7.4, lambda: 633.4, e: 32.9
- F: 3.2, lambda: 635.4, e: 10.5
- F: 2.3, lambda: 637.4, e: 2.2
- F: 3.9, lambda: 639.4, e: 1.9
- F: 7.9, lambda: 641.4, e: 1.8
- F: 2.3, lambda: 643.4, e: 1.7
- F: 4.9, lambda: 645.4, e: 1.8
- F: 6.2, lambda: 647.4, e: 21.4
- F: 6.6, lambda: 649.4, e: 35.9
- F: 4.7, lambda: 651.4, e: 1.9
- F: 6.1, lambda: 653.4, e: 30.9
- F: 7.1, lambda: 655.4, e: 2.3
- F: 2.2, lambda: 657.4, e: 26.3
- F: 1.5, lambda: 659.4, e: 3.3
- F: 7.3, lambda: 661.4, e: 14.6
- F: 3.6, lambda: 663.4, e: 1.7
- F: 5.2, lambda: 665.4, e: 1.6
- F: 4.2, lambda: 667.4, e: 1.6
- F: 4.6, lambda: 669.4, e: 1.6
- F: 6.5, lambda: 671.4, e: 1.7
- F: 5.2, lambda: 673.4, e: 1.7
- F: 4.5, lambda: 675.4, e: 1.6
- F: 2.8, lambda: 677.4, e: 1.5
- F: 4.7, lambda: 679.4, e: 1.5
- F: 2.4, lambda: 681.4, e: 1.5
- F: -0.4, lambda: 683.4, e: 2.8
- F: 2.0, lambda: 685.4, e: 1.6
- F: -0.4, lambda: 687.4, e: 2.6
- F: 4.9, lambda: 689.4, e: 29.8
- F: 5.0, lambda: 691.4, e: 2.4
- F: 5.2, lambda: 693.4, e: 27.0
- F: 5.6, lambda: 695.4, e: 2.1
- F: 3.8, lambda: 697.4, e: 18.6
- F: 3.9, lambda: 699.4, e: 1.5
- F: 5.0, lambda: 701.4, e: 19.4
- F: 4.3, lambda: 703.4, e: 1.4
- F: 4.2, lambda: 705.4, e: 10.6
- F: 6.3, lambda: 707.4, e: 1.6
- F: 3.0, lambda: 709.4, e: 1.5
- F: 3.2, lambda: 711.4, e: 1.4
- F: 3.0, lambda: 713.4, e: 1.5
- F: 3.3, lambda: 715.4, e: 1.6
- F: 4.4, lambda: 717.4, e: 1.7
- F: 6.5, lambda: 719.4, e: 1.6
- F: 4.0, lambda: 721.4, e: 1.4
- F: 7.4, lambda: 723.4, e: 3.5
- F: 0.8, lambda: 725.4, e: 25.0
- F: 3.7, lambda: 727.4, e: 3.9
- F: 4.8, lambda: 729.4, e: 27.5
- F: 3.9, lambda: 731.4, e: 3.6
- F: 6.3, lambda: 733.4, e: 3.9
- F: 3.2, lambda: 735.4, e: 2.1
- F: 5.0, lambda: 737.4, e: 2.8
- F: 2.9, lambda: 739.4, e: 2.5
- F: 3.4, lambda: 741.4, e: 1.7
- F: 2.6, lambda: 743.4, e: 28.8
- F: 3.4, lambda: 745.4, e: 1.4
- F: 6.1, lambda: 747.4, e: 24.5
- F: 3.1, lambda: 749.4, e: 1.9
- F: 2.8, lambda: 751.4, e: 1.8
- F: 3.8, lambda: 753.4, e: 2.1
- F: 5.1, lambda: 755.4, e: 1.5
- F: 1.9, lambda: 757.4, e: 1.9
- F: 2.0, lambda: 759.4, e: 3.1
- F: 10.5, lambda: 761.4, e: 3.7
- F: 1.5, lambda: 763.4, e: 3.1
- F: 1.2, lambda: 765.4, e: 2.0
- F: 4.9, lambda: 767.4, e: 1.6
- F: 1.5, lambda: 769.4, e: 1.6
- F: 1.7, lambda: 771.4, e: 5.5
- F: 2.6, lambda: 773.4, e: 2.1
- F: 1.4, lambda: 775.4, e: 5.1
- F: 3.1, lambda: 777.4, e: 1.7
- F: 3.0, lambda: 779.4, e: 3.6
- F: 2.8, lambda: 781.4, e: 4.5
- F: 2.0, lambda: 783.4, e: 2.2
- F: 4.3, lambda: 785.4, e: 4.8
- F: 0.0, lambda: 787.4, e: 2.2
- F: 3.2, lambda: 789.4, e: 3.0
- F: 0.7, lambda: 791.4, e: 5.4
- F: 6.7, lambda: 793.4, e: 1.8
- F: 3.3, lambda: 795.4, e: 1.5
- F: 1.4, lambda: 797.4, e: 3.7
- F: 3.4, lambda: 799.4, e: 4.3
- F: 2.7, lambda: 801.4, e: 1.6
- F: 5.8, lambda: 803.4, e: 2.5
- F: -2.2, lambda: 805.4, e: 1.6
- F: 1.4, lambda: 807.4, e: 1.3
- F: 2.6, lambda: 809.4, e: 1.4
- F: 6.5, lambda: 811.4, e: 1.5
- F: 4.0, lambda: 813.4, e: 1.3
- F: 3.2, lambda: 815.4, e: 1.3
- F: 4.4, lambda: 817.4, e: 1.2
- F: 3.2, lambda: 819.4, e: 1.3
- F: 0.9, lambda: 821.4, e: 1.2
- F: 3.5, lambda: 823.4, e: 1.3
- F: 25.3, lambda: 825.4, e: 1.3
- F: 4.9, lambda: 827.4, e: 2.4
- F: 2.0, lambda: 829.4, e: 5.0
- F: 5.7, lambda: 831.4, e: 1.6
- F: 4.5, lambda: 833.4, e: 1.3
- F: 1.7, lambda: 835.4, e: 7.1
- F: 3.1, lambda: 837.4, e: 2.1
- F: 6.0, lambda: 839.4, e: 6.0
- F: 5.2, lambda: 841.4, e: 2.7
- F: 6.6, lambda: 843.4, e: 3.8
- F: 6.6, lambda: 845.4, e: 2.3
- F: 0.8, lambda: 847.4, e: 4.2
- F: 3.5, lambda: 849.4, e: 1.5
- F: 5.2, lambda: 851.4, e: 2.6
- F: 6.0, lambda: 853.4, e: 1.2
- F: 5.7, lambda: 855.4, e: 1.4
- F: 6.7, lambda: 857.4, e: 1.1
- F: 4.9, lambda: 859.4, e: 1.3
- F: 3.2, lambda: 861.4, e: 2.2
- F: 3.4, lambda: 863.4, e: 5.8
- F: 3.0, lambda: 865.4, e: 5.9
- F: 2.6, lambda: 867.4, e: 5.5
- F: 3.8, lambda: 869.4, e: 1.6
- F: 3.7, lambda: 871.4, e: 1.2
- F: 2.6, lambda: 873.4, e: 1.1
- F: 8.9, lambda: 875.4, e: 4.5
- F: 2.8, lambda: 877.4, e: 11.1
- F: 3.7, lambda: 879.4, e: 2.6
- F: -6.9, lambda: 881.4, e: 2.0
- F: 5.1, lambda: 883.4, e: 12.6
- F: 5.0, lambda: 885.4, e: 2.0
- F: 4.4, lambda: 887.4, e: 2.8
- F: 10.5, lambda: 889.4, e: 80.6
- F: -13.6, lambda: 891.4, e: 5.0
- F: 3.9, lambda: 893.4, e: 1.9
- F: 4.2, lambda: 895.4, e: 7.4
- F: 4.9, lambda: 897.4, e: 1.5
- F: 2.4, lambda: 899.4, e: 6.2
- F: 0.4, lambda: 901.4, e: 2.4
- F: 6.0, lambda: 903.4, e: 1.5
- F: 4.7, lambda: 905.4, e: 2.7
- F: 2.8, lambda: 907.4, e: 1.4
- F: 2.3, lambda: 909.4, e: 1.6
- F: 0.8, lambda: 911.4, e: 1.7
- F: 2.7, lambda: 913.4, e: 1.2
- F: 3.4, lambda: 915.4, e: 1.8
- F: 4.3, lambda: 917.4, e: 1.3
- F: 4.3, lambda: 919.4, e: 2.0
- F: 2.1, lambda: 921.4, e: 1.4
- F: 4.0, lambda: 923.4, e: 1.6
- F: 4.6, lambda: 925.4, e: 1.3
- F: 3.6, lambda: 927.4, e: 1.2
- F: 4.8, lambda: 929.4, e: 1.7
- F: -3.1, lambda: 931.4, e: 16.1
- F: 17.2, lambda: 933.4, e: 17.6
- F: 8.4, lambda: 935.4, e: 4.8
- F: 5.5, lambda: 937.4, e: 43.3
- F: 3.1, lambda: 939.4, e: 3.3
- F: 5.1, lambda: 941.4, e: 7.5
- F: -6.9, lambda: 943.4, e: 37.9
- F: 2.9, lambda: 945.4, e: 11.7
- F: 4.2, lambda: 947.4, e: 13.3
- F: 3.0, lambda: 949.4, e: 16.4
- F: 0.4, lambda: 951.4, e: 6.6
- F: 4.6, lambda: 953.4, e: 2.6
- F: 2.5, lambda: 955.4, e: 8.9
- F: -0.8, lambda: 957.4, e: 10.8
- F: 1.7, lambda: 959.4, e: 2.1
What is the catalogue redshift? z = 1.21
